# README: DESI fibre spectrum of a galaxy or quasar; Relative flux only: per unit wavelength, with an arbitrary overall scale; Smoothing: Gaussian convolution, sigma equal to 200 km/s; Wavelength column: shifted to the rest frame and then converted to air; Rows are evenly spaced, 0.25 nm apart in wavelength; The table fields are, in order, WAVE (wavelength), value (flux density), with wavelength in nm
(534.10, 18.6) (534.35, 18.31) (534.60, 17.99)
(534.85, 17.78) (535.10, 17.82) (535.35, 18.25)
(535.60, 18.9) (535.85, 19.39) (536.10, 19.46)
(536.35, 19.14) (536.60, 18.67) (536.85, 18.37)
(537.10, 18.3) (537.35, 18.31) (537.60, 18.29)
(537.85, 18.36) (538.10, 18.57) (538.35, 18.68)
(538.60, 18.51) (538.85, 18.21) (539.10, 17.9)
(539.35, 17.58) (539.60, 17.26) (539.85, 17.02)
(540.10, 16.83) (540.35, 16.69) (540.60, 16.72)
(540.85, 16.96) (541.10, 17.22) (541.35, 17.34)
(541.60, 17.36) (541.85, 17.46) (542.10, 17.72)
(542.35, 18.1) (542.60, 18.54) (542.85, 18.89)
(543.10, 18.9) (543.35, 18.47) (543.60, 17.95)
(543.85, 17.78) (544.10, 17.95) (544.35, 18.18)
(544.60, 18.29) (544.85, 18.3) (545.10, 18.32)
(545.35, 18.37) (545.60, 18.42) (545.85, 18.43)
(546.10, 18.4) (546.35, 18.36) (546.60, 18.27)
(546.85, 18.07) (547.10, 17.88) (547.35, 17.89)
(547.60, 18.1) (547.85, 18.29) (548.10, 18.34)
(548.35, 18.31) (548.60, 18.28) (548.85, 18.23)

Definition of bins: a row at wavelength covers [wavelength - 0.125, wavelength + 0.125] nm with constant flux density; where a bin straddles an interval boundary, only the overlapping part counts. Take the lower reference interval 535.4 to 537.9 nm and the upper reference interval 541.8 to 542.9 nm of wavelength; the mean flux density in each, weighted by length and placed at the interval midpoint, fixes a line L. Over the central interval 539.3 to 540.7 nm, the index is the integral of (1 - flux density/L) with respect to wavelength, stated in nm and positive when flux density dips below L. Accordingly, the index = 0.106 nm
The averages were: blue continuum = 18.7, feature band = 17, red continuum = 18.1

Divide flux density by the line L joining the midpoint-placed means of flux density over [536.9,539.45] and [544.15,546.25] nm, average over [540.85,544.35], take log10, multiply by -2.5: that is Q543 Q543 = 0.02 mag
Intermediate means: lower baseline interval 18.3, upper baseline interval 18.3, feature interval 17.9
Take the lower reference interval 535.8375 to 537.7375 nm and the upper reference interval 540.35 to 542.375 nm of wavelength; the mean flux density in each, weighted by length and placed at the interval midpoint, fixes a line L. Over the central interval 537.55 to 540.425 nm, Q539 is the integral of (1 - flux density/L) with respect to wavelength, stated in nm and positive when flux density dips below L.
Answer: 0.03 nm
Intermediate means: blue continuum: 18.7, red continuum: 17.3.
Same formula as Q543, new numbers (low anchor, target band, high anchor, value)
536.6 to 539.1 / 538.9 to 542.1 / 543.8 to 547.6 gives 0.07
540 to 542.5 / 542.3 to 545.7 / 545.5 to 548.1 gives -0.04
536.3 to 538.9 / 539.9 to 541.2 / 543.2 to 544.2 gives 0.09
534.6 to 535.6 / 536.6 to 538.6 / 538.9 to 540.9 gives -0.05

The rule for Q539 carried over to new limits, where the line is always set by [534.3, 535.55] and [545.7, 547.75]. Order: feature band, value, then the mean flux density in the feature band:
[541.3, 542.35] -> 0.03 nm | 17.6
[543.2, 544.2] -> 0.00 nm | 18.1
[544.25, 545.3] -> -0.01 nm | 18.3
